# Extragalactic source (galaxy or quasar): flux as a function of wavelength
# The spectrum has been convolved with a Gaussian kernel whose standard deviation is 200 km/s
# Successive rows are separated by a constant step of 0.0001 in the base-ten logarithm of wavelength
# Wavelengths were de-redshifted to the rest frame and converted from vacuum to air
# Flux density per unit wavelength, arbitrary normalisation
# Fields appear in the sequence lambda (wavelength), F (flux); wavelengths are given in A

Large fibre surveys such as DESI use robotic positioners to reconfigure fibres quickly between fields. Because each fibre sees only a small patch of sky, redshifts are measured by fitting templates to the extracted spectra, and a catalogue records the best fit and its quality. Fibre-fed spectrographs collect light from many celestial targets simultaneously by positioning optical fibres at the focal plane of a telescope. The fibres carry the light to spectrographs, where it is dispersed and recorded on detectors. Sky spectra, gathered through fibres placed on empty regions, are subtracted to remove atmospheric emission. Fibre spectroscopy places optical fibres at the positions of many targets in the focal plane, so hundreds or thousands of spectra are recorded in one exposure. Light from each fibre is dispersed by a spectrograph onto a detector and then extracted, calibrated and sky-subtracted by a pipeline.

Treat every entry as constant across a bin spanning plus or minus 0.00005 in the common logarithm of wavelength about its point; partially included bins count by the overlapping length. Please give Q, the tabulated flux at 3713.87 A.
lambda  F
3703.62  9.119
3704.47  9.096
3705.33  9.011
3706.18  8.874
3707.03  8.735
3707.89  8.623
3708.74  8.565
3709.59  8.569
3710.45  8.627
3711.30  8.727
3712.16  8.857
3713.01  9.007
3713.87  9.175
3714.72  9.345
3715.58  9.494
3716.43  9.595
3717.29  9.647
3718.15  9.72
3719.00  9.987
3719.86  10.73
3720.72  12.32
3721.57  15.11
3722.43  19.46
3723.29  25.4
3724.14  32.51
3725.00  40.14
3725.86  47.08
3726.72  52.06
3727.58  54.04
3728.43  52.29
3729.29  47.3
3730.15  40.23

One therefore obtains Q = 9.175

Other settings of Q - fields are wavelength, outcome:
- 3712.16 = 8.857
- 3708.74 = 8.565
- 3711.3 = 8.727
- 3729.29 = 47.3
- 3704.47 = 9.096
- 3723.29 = 25.4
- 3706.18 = 8.874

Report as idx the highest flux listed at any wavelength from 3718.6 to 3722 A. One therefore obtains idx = 15.11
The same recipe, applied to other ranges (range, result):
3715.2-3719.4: 9.987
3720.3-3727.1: 52.06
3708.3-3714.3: 9.175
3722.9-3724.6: 32.51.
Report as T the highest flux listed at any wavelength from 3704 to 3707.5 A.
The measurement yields 9.096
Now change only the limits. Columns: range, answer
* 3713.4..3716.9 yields 9.595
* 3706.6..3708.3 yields 8.735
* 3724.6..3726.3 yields 47.08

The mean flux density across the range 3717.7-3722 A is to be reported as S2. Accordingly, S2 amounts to 11.6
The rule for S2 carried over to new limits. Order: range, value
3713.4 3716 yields 9.32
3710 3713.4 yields 8.8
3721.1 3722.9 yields 17.3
